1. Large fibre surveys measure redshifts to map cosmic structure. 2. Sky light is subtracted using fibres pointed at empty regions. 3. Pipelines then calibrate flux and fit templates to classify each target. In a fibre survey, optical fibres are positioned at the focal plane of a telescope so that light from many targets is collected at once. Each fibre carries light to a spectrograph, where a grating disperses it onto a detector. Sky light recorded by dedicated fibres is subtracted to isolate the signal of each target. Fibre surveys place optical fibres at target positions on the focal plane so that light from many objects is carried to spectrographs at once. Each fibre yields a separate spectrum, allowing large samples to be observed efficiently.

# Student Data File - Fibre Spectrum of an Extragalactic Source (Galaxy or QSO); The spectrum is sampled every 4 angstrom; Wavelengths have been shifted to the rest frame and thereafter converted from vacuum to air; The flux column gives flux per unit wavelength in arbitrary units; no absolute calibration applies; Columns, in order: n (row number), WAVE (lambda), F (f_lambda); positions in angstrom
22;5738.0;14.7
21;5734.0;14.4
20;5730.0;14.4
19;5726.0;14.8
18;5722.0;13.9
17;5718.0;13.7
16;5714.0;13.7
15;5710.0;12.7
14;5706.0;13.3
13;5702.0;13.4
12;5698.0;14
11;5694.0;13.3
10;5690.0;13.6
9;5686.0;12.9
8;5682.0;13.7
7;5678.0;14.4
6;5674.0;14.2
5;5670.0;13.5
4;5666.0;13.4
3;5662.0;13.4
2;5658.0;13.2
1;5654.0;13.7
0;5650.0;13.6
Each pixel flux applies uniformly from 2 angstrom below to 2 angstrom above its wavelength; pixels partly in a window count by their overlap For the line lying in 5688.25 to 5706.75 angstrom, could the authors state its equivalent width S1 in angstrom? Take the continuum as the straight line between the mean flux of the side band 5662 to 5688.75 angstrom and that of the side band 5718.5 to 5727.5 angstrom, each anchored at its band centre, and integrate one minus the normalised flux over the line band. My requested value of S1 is 0.5 angstrom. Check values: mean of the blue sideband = 13.7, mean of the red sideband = 14.2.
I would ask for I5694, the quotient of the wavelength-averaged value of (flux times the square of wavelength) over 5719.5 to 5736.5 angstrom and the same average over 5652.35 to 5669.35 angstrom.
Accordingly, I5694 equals 1.10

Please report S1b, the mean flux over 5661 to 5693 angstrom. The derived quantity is 13.6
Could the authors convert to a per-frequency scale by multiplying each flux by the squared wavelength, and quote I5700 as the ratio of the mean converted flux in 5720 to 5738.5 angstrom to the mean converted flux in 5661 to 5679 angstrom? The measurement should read 1.07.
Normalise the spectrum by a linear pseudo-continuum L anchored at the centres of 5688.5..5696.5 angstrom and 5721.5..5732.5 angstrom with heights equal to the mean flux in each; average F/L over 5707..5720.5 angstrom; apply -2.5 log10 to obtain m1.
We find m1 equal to 0.05 mag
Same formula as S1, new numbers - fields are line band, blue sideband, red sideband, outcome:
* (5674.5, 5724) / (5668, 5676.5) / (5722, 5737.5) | 2.0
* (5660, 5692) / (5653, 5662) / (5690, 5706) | -0.4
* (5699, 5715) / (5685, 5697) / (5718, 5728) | 0.6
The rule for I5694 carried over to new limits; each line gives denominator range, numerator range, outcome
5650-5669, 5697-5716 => 1.01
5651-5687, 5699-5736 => 1.03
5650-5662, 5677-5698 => 1.02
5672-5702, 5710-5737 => 1.04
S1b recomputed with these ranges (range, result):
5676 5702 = 13.6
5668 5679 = 14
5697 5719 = 13.4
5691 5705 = 13.5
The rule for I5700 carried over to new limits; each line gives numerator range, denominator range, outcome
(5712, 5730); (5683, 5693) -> 1.07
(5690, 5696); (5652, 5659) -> 1.01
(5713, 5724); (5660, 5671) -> 1.04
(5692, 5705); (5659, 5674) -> 1.01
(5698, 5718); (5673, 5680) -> 0.95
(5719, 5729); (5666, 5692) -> 1.06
